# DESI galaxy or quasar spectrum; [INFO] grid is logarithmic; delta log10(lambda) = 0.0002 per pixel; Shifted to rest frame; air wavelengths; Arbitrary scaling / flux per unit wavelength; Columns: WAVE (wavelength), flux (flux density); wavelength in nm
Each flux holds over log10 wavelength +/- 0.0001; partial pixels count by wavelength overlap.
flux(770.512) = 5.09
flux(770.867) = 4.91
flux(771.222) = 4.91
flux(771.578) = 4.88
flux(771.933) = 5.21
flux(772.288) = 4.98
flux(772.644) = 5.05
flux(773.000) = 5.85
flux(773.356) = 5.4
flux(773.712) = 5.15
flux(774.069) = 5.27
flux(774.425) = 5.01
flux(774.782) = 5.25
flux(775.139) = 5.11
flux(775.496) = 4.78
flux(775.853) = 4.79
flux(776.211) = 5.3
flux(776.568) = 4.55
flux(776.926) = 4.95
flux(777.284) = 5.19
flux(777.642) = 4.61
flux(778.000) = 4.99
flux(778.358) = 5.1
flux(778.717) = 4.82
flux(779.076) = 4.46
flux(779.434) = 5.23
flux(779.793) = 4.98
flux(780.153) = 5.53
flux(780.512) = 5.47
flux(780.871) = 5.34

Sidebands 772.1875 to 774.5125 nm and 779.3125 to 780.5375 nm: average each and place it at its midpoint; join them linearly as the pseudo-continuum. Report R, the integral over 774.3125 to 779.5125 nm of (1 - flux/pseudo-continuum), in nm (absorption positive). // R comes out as 0.333 nm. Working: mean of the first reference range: 5.26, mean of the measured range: 4.94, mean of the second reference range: 5.28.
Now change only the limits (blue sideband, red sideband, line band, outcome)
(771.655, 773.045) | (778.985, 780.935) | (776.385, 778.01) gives 0.109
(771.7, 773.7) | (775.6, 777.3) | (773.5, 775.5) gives -0.008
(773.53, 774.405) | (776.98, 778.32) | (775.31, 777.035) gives 0.058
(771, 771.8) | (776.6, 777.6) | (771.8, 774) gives -0.160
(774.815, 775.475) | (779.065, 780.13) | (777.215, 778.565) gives 0.028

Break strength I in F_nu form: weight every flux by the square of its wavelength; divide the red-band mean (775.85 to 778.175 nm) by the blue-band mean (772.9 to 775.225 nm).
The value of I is 0.9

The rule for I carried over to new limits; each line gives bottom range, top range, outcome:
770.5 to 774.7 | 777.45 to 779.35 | 0.95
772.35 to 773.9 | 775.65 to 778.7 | 0.93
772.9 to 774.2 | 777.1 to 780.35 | 0.94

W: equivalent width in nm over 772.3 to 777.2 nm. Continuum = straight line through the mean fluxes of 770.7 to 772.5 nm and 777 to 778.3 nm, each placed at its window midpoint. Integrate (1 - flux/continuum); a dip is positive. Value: -0.14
